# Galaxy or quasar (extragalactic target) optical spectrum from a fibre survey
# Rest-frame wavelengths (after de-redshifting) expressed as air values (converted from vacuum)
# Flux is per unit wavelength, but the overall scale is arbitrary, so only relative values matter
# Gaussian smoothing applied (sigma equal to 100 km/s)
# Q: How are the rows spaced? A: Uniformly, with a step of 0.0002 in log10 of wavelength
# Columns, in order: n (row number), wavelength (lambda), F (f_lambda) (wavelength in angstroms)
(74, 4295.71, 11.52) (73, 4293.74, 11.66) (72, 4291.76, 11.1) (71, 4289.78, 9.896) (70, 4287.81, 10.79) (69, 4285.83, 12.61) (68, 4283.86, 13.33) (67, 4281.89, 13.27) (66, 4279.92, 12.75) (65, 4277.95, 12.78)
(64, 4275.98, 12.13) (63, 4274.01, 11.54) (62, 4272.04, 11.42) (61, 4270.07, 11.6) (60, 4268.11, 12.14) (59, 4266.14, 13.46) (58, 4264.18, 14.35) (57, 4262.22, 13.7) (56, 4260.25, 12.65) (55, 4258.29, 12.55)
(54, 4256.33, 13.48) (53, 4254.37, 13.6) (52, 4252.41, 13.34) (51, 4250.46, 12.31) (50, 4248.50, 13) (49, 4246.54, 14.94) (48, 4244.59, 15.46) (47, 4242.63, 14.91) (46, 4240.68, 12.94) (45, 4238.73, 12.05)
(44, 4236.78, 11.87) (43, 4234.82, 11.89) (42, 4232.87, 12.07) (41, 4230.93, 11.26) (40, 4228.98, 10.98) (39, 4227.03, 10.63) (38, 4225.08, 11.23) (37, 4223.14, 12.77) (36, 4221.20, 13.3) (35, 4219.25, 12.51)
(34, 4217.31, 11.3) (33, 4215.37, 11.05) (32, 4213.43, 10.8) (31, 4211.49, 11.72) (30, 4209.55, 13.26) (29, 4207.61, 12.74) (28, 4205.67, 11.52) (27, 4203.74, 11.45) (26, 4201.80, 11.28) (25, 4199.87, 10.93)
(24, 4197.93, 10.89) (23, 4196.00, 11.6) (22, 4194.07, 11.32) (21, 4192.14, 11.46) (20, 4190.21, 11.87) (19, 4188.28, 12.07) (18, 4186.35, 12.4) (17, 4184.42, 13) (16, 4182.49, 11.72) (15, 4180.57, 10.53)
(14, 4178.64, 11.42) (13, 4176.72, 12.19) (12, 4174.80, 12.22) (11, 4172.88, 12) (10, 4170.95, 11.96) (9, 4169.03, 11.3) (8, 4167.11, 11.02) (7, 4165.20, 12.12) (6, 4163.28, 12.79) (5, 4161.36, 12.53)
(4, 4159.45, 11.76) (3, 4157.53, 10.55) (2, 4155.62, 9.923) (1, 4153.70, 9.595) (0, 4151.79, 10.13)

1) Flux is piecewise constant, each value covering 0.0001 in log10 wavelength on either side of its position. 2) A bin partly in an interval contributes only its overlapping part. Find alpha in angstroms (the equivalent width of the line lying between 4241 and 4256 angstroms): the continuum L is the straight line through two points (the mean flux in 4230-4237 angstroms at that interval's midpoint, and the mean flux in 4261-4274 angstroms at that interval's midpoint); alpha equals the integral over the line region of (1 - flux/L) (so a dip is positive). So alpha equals -2.1 angstroms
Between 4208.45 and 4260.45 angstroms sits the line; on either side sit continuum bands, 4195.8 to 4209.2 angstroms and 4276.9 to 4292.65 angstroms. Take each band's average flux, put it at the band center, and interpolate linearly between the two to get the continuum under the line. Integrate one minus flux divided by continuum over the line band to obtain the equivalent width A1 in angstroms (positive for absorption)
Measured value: -3.3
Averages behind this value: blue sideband 11.6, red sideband 12.1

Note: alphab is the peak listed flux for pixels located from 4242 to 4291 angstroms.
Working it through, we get 15.46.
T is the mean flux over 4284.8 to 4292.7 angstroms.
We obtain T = 11.1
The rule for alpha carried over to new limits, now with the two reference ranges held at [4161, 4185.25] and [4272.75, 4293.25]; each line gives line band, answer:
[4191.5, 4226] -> 0.5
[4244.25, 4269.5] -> -3.0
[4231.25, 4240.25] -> 0.0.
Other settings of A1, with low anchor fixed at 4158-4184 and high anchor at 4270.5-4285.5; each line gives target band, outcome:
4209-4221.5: 0.2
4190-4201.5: 0.6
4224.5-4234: 0.7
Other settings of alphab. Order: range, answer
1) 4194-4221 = 13.26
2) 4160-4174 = 12.79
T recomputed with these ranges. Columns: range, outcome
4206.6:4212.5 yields 12.5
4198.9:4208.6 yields 11.6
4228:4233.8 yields 11.4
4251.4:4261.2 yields 13.1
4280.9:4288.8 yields 12.5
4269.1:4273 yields 11.5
